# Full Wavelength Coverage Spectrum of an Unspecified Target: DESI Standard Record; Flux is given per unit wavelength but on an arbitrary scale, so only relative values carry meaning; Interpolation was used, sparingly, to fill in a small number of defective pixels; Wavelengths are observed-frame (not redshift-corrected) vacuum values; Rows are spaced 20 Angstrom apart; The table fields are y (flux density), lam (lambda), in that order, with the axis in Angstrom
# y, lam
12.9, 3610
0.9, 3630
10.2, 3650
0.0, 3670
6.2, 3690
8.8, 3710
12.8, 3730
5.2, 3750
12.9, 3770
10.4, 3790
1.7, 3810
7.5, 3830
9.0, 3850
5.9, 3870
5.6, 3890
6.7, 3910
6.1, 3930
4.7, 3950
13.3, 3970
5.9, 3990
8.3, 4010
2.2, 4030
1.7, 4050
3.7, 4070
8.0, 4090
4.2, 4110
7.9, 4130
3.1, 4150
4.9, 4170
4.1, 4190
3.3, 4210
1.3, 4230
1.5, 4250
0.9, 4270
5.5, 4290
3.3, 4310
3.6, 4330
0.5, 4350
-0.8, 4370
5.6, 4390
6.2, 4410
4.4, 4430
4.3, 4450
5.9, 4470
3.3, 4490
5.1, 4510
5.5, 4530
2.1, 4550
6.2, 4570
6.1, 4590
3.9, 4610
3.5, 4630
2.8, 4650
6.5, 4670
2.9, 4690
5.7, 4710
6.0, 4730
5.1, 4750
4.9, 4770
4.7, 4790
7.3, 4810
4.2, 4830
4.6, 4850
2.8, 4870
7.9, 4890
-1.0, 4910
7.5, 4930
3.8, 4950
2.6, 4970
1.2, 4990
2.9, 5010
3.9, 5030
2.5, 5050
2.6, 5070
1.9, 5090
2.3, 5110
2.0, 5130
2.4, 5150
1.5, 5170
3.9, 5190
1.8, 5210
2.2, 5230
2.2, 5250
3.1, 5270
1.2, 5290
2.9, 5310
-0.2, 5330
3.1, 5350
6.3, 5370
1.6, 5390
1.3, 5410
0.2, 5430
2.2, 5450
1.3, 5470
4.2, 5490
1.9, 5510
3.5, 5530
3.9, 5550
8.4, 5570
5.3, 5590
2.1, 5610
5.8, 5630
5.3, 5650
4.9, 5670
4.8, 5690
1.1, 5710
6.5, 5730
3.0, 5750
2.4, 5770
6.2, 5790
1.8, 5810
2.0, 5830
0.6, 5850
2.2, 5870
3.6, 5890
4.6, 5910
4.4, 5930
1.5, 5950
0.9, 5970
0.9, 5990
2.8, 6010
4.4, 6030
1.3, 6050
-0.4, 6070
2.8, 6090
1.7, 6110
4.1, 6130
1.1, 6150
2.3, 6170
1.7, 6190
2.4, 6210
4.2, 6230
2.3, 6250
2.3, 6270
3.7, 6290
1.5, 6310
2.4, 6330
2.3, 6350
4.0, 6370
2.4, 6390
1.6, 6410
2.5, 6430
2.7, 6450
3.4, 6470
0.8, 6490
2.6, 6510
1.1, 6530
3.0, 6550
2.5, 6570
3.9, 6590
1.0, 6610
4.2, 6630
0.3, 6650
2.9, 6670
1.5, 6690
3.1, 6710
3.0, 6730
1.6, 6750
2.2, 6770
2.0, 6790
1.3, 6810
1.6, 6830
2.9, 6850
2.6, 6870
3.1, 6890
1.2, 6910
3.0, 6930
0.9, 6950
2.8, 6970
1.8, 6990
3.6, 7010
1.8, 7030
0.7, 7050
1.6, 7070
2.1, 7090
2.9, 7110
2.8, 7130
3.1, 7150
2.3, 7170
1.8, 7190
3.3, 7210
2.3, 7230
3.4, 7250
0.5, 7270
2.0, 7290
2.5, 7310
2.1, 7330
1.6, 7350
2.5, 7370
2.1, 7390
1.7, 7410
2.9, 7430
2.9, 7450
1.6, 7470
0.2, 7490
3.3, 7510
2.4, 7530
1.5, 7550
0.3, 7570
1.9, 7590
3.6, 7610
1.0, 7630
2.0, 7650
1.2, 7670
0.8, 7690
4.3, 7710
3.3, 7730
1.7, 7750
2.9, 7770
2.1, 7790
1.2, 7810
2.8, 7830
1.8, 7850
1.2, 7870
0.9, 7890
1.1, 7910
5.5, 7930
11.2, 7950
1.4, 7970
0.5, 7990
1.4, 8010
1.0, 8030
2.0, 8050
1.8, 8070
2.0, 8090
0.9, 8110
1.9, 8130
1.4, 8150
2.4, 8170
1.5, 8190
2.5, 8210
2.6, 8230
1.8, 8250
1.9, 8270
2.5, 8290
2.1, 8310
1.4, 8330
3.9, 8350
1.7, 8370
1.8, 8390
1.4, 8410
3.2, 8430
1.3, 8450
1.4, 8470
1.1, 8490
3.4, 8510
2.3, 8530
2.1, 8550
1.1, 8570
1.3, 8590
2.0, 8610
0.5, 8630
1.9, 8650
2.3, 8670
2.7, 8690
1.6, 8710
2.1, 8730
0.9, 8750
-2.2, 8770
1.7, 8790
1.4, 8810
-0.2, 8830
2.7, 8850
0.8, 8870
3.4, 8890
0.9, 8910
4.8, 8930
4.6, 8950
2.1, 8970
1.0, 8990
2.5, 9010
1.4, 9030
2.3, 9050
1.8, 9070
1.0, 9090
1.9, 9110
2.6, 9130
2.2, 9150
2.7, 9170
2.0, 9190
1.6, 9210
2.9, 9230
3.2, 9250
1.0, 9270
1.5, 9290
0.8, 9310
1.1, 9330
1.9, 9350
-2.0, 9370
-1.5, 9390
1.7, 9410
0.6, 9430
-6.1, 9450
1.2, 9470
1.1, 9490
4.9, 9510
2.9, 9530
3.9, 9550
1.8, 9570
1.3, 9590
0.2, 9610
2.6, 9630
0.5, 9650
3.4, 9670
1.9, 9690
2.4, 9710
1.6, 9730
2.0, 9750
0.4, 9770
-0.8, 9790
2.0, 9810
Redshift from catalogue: 1.130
